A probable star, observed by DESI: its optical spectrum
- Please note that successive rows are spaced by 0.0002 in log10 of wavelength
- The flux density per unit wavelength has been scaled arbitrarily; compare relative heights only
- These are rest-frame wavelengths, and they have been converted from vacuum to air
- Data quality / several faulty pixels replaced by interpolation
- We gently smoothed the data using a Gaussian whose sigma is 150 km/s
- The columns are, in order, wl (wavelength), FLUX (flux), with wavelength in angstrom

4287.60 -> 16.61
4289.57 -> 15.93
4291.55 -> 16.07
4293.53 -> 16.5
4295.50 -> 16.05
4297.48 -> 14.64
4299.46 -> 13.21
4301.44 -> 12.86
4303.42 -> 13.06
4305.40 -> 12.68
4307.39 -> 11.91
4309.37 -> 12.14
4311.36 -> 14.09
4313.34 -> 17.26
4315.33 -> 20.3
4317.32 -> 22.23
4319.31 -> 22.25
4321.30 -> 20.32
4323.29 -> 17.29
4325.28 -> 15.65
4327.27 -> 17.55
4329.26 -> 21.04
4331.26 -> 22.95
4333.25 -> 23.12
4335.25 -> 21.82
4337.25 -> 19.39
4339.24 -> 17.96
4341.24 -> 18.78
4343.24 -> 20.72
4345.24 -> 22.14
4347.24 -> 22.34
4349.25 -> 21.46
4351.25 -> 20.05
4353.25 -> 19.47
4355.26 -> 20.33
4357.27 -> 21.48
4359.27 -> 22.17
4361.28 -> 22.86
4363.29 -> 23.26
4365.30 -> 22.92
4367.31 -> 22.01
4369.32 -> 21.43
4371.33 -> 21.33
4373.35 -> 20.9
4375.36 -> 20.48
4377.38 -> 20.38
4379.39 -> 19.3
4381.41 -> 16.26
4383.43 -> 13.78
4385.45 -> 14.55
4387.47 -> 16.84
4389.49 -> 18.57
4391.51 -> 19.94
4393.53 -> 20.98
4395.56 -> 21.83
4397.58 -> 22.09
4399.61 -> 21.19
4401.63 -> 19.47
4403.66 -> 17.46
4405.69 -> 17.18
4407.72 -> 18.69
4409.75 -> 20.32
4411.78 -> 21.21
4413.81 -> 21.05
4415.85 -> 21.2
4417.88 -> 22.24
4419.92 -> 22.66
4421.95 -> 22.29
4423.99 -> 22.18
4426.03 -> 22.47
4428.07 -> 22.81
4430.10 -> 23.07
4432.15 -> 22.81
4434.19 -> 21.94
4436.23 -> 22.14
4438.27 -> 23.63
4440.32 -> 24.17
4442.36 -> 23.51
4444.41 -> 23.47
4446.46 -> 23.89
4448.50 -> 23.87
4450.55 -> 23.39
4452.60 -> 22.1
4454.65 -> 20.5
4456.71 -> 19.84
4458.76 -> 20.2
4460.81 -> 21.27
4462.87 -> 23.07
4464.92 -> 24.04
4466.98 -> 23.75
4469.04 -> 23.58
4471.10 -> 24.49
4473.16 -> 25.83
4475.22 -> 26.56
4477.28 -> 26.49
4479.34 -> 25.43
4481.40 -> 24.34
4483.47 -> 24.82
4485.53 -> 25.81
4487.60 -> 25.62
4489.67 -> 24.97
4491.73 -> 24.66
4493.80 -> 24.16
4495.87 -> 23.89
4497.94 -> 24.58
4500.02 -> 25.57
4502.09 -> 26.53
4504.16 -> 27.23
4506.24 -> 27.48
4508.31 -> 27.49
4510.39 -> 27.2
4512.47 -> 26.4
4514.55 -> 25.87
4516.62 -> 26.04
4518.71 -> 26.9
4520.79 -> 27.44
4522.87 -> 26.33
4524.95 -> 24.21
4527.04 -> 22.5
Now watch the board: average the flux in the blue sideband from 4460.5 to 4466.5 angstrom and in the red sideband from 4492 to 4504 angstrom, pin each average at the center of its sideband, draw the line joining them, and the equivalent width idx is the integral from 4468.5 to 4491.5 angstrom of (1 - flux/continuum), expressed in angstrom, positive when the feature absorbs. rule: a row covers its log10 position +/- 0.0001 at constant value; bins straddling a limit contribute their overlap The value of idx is -1.2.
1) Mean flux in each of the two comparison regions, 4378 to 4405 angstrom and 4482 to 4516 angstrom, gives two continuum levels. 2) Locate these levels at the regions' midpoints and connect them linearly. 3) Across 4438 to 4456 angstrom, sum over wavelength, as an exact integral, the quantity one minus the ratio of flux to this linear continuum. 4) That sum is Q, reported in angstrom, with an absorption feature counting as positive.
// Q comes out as -0.6 angstrom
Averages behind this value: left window 18.6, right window 25.8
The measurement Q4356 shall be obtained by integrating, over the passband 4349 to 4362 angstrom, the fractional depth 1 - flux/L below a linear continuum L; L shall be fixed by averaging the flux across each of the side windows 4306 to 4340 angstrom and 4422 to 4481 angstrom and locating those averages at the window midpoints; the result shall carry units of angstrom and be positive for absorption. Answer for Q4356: -0.8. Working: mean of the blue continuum 18.6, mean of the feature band 21.1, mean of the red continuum 23.2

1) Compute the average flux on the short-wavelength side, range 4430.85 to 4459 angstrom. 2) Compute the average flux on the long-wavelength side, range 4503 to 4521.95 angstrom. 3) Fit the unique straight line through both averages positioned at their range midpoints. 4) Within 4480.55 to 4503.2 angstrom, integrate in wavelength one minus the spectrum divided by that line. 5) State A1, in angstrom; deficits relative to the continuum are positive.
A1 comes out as 0.50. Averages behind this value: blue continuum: 22.6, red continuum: 26.9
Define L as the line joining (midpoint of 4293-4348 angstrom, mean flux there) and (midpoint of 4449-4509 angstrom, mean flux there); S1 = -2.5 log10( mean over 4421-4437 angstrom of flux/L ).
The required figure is -0.01 mag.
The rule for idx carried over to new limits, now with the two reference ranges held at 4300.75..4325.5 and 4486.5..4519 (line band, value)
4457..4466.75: 0.7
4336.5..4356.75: -2.5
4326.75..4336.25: -2.3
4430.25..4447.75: -0.4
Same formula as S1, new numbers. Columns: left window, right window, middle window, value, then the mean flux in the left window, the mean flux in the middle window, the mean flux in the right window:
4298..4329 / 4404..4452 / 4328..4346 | -0.19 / 16.3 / 20.8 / 22.1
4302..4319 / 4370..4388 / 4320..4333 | -0.19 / 15.7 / 19.4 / 18.3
